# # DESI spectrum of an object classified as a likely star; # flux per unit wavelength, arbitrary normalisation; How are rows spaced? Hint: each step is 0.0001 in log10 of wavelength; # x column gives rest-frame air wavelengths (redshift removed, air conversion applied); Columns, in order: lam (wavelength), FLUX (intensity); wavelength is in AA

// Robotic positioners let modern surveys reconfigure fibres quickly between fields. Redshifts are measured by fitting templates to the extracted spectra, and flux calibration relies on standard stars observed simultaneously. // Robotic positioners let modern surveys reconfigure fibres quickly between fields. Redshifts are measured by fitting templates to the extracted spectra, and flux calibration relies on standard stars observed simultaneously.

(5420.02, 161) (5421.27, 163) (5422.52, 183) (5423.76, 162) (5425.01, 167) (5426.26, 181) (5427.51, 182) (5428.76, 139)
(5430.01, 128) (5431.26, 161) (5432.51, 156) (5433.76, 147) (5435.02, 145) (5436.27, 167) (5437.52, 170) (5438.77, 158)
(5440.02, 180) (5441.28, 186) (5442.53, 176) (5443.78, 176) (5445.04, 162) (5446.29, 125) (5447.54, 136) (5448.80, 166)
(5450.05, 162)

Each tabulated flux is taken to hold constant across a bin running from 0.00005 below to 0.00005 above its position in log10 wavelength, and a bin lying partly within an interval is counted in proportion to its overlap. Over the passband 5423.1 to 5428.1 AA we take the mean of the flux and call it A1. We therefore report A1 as 173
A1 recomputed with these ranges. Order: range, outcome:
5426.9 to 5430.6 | 150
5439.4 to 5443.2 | 181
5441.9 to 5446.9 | 160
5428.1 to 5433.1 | 146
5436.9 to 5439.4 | 164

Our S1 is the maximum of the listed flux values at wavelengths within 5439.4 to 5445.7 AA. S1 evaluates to 186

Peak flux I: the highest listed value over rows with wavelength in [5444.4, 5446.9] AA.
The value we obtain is 162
